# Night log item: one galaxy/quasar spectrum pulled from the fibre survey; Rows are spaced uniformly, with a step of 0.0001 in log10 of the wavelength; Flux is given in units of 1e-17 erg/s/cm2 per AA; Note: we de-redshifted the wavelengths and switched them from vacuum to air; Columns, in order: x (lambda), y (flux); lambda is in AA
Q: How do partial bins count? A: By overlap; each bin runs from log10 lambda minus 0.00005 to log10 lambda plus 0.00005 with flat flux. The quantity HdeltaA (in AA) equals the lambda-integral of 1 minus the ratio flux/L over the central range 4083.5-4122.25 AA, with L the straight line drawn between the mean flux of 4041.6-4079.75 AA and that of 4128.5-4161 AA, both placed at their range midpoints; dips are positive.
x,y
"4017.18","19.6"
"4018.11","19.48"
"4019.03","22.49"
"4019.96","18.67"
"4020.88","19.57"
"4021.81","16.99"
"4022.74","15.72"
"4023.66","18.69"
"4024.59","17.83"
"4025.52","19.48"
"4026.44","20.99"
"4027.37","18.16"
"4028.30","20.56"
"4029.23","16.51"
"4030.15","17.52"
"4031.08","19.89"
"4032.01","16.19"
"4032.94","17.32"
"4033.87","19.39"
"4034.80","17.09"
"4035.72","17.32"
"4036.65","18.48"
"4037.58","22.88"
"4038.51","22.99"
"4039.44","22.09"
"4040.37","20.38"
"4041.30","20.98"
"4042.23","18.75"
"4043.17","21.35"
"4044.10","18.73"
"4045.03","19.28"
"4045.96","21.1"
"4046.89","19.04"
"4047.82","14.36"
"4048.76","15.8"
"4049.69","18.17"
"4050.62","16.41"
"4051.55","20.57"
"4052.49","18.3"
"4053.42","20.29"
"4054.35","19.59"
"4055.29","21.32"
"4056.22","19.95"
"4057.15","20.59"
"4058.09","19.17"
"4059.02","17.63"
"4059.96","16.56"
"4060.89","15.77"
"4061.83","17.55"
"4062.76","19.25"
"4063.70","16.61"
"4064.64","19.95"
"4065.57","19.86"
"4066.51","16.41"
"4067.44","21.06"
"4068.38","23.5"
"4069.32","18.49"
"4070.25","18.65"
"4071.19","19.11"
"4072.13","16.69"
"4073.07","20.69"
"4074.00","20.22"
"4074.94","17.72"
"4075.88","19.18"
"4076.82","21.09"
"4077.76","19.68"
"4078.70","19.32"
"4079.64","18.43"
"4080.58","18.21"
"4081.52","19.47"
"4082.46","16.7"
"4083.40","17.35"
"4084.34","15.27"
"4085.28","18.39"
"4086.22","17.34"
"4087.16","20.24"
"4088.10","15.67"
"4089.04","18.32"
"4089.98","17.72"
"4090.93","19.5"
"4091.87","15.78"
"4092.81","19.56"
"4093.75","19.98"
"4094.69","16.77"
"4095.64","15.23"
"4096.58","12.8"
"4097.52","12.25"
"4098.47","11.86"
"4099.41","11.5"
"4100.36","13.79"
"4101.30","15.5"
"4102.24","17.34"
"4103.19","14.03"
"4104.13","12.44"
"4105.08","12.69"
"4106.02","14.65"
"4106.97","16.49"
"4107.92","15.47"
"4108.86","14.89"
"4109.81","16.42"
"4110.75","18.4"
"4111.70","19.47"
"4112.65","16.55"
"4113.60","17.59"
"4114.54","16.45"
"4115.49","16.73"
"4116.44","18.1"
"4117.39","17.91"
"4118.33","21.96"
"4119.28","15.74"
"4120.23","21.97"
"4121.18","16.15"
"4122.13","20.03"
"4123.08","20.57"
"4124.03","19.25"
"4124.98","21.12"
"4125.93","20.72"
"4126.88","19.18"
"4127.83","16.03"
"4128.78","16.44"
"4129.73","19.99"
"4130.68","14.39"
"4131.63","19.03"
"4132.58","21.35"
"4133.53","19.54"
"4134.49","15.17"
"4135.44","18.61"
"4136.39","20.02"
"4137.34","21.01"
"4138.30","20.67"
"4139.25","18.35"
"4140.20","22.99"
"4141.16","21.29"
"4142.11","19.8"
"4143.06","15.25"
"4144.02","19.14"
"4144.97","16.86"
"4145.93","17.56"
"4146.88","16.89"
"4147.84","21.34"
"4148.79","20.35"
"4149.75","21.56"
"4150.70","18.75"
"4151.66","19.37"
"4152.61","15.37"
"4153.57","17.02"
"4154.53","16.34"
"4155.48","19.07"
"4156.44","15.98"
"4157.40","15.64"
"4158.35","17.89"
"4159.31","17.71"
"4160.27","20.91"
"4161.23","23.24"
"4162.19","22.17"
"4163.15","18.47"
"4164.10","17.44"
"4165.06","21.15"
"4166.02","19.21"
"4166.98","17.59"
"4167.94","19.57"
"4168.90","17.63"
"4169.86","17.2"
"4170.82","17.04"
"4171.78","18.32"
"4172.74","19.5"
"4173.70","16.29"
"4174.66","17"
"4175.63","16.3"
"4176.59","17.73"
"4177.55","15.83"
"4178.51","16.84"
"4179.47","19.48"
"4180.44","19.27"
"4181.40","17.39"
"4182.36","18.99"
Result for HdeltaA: 4.6 AA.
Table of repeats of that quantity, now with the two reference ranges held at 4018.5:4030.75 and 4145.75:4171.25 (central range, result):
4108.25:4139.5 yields 0.3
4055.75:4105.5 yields 3.1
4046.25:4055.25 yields 0.2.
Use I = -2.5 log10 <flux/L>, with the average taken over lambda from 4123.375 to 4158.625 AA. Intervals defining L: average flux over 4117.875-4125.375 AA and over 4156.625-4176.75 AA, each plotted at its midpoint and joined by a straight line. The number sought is 0.025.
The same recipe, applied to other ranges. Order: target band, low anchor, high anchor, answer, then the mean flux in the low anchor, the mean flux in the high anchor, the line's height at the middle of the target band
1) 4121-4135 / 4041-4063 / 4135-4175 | 0.01 mag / 18.7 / 18.8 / 18.8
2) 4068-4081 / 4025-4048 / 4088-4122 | -0.10 mag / 19.3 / 16.4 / 17.7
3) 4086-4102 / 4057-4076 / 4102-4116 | 0.06 mag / 18.8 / 15.9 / 16.9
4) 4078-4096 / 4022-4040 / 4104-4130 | 0.01 mag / 18.9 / 17.7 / 18.1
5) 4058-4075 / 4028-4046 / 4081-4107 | -0.06 mag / 19.4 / 16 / 17.6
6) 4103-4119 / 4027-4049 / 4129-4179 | 0.14 mag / 19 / 18.5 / 18.7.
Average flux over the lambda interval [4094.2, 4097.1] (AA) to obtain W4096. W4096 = 14.9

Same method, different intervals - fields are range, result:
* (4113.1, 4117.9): 17.4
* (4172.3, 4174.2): 17.9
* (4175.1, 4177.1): 17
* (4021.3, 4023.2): 16.4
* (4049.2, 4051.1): 17.4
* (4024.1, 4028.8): 19.3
